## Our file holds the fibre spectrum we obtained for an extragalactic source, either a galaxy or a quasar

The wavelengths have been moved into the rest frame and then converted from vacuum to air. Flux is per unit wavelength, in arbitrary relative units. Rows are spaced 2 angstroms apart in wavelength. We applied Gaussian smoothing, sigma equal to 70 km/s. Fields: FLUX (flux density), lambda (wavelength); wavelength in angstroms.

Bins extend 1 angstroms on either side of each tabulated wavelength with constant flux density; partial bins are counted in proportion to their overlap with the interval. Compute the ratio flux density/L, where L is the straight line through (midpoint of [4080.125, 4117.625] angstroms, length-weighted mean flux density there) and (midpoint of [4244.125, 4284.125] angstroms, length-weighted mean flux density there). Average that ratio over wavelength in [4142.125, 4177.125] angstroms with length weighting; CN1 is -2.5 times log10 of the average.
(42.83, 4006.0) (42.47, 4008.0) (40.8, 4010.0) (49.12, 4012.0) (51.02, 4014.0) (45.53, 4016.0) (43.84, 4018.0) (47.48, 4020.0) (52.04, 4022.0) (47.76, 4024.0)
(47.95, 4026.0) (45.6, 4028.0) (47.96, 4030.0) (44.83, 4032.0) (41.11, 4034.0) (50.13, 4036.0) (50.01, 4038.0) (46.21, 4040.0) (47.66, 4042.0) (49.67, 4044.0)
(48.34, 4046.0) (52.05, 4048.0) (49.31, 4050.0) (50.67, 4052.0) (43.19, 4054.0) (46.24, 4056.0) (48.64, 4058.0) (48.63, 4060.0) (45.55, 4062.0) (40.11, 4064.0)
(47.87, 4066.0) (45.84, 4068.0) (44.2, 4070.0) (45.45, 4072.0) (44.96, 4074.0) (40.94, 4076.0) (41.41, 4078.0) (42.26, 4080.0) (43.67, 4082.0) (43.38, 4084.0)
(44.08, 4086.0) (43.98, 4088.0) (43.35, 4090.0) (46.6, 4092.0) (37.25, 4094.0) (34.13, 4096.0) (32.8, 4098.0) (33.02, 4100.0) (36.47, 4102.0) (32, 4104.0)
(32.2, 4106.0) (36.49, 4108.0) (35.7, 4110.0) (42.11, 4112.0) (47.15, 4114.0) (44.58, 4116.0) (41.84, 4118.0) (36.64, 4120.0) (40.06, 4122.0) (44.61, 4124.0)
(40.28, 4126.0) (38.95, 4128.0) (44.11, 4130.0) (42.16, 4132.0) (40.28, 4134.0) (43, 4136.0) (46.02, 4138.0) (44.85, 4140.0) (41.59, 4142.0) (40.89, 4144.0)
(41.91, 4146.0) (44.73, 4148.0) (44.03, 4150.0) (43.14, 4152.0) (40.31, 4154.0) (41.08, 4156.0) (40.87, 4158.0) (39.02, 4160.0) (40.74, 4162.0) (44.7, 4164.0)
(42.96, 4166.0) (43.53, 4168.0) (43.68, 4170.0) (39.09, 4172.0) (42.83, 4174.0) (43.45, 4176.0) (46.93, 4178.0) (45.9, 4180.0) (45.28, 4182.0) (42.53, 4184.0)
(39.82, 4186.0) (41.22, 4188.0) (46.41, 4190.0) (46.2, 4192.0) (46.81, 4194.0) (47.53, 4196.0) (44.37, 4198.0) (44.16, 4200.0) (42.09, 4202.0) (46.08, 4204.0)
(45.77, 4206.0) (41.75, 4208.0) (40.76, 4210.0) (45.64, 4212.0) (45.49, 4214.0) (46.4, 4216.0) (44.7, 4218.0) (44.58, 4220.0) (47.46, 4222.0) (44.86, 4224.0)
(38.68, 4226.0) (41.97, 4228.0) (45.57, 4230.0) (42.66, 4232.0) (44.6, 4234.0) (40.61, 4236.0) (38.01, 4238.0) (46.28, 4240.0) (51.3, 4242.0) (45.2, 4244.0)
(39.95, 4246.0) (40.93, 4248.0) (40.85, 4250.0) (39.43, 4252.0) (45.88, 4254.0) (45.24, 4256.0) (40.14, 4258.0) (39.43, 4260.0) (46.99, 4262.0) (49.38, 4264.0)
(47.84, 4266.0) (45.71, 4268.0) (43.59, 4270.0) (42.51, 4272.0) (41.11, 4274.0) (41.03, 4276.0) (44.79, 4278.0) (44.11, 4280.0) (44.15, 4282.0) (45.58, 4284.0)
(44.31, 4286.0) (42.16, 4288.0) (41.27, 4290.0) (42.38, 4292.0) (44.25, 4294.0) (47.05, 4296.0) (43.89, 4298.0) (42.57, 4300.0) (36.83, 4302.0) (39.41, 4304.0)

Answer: -0.03 mag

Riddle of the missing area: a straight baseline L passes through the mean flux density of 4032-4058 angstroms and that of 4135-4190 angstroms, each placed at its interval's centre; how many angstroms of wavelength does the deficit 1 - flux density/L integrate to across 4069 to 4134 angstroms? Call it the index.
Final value 7.0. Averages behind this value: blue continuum 47.8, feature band 40.5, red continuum 42.8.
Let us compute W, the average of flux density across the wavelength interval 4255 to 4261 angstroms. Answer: 41.6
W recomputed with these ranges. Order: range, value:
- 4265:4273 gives 44.9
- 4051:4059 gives 47.2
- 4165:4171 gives 43.4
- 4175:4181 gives 45.4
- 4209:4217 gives 44.6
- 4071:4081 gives 43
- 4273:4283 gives 43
